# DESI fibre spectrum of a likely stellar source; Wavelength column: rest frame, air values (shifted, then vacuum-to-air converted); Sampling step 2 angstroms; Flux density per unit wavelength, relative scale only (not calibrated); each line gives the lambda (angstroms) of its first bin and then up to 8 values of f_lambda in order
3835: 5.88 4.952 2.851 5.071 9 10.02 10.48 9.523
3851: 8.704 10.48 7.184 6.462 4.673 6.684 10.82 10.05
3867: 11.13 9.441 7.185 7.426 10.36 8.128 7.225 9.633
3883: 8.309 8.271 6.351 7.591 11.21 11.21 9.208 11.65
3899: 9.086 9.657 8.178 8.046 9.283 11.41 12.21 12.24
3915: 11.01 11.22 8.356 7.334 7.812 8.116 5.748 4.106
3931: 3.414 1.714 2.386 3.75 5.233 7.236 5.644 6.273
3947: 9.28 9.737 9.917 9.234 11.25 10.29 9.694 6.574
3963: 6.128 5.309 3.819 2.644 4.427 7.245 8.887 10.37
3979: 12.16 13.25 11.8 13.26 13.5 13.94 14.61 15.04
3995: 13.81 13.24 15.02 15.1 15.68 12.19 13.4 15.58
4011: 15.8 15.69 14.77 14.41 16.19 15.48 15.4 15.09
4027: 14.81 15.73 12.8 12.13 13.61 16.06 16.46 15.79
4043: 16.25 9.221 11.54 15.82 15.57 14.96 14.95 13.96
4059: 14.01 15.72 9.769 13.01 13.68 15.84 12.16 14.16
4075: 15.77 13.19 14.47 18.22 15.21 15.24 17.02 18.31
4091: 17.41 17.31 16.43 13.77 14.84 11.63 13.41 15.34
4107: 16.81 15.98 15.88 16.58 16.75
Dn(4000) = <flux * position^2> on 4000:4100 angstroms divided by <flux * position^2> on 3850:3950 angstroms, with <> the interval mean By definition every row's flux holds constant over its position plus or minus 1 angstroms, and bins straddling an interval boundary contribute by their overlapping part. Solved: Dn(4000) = 2.0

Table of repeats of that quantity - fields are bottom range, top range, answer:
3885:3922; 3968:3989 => 1.07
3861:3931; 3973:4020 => 1.61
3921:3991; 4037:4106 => 1.98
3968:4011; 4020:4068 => 1.19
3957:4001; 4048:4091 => 1.50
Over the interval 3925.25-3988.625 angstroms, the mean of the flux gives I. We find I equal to 7.63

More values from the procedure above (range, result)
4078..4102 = 15.8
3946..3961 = 9.69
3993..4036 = 14.6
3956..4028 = 12.1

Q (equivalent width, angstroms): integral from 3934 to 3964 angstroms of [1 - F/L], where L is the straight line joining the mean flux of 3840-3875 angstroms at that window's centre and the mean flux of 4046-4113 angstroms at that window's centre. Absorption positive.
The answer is 9.9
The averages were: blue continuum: 8.54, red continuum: 14.9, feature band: 7.51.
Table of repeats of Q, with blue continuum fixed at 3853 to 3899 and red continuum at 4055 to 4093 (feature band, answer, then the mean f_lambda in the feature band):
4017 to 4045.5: -2.5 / 14.7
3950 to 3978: 9.5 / 7.56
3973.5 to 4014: -3.6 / 13.5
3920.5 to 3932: 4.7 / 6.03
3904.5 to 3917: -1.3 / 10.8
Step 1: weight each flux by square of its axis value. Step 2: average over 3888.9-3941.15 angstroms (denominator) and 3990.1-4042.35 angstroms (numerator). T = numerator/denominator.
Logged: 1.9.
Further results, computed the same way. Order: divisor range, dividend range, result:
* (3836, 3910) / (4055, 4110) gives 1.93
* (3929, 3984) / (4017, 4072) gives 2.05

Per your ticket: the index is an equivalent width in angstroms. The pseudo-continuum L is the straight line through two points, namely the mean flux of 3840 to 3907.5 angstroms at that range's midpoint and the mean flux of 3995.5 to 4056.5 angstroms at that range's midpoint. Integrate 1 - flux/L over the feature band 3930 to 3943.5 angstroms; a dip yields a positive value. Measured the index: 8.52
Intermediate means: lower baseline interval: 8.75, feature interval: 4.14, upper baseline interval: 14.6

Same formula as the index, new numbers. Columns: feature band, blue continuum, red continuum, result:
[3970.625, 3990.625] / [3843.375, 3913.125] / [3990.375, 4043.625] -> 3.2 angstroms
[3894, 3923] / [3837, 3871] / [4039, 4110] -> -0.2 angstroms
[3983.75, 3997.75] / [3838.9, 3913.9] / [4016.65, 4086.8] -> -1.5 angstroms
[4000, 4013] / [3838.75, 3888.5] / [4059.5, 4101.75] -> -2.1 angstroms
